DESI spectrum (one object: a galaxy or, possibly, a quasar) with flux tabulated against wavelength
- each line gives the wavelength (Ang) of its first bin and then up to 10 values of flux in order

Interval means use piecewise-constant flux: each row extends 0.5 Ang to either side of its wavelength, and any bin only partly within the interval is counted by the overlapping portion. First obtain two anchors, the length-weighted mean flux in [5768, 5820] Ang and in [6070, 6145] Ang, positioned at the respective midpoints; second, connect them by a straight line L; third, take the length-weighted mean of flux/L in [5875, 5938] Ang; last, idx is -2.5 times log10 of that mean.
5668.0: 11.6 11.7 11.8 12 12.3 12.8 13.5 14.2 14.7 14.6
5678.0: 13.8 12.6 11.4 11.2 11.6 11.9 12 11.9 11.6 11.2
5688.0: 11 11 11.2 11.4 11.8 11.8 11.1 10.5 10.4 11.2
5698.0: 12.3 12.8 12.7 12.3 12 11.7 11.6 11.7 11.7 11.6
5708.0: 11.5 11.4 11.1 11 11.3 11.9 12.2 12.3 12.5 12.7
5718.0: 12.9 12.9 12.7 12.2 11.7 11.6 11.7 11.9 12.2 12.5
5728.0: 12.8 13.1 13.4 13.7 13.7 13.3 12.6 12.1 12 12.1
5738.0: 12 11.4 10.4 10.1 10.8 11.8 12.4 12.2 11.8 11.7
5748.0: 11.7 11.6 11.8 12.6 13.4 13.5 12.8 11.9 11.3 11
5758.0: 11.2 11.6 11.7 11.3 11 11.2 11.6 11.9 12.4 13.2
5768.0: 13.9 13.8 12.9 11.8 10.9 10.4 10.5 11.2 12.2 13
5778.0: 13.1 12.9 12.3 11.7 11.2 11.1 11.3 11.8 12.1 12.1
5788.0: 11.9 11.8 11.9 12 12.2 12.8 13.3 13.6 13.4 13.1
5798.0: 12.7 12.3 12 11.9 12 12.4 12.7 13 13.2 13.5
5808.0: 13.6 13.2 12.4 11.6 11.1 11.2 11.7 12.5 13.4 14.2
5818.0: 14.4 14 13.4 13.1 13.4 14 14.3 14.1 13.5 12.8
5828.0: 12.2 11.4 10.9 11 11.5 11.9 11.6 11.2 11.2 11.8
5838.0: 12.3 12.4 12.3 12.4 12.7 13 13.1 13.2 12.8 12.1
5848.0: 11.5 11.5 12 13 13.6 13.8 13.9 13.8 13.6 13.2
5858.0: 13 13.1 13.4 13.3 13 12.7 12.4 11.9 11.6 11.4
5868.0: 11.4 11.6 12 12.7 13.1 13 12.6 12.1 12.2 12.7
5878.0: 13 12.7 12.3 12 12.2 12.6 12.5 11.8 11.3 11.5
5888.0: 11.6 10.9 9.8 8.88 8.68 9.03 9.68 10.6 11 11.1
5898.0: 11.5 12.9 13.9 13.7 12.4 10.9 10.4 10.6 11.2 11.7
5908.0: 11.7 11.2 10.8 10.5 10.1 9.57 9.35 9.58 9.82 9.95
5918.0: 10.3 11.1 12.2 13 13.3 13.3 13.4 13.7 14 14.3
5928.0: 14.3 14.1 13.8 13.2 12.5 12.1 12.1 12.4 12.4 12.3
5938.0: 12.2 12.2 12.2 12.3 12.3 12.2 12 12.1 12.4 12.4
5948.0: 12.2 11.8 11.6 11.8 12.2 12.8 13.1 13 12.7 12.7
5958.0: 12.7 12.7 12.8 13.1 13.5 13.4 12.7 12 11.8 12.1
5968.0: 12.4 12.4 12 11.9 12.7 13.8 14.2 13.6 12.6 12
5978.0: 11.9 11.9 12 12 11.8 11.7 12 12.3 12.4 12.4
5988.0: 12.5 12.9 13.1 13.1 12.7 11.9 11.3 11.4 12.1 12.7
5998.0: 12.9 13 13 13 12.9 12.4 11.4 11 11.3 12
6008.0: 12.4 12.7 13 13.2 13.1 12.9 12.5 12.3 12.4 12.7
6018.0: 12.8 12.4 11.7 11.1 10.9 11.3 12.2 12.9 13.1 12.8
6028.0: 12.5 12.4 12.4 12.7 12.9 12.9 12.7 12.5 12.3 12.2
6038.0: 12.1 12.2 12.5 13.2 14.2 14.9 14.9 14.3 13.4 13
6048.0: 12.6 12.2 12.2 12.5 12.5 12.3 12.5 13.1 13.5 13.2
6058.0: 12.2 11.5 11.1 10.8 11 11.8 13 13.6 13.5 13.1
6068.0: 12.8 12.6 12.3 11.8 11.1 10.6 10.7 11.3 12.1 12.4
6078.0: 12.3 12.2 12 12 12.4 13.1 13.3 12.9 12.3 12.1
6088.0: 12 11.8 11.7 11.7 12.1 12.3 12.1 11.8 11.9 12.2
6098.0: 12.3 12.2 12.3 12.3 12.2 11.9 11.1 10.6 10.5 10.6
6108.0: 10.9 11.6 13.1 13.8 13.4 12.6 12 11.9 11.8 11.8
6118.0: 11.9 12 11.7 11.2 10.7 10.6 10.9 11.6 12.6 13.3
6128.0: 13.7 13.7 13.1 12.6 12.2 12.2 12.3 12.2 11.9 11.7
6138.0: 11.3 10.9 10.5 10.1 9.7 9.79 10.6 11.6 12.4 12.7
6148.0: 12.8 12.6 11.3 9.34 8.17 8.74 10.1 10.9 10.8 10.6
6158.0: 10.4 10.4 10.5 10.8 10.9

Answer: 0.042 mag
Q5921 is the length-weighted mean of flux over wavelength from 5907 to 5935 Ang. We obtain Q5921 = 12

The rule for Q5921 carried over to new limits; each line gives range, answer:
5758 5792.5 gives 11.9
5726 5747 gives 12.2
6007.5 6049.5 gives 12.7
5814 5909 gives 12.2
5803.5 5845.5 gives 12.6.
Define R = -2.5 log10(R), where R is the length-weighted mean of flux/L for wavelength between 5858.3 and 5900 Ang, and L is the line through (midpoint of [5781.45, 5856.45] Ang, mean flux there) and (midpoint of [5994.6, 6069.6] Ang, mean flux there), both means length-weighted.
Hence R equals 0.06 mag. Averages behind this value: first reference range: 12.5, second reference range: 12.6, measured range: 11.8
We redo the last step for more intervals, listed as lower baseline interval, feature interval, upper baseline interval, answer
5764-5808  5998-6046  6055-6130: -0.04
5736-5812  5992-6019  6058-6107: -0.03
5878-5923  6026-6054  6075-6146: -0.10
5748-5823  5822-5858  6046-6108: -0.02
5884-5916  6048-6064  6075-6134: -0.04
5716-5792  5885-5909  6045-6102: 0.10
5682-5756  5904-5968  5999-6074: 0.01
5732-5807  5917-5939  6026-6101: -0.04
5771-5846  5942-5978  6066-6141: -0.03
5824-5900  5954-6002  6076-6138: -0.04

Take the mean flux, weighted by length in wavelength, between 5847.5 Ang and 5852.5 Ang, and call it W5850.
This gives 12.3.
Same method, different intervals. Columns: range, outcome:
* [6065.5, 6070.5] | 12.9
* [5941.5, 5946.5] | 12.2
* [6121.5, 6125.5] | 10.9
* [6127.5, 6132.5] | 13.1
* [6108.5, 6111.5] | 12.8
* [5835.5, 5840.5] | 12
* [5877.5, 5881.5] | 12.5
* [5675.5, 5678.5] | 14.4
